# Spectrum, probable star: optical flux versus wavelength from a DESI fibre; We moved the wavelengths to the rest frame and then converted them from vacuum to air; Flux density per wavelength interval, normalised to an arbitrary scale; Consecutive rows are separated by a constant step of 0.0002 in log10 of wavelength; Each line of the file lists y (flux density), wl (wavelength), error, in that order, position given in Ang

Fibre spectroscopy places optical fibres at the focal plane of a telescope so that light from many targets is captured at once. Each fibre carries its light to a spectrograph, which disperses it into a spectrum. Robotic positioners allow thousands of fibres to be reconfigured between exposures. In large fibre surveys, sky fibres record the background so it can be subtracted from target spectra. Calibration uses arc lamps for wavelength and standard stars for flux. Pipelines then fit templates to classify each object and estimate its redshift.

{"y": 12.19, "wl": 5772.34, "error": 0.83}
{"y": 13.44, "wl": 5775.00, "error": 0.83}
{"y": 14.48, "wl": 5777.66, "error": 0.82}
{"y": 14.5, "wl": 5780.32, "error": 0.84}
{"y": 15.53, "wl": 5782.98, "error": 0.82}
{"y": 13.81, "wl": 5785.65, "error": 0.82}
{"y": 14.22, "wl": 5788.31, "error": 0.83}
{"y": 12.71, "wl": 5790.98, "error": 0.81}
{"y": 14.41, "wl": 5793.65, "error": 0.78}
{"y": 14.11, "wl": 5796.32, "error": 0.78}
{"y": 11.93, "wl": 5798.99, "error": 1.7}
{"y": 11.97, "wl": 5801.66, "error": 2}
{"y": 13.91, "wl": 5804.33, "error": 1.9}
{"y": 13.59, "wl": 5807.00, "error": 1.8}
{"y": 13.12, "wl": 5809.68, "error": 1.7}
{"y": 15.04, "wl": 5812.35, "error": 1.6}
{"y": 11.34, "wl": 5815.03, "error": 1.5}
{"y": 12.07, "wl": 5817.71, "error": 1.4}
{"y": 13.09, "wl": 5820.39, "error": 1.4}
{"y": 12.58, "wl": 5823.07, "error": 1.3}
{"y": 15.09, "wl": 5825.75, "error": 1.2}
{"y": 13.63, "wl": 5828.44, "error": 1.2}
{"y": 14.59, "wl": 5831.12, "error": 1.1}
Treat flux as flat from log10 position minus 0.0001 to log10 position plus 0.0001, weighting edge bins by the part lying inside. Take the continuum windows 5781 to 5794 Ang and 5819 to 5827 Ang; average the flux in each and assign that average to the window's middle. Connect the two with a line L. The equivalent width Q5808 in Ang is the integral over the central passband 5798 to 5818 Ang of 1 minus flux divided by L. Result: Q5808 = 1.26 Ang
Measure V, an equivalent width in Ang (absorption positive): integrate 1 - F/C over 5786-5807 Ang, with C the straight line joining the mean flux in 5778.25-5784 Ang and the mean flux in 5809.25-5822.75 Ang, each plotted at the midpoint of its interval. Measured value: 1.00 Ang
